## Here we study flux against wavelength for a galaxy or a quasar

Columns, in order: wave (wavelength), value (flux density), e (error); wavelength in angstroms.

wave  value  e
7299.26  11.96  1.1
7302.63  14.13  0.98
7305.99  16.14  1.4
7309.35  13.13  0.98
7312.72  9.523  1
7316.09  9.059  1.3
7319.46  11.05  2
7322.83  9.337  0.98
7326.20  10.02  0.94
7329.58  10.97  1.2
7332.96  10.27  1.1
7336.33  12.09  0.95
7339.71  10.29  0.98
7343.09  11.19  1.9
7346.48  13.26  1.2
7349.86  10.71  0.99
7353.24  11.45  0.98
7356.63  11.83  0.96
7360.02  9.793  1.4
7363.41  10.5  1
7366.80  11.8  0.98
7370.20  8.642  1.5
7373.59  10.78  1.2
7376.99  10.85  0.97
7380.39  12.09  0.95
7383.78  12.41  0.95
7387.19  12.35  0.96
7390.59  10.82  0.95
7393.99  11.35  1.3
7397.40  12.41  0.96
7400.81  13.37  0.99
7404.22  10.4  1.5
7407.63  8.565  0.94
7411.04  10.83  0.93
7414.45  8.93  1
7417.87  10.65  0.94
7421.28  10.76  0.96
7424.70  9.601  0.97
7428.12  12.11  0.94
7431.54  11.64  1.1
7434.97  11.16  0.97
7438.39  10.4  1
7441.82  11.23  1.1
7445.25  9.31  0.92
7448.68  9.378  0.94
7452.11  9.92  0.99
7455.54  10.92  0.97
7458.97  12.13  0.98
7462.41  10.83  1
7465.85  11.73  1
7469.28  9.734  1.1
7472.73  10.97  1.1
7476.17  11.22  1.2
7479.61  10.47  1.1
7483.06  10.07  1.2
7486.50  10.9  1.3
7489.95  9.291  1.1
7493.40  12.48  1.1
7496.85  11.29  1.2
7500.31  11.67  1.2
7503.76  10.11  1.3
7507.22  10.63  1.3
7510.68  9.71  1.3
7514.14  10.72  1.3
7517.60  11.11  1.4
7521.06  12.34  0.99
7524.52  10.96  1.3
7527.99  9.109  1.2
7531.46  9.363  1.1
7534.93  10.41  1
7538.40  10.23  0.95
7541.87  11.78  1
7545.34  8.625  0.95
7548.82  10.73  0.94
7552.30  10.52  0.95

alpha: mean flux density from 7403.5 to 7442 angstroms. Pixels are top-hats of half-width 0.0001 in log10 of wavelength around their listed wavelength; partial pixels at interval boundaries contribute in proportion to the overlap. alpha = 10.5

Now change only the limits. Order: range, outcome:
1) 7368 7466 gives 10.9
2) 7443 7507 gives 10.7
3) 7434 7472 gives 10.6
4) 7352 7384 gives 10.9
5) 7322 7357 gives 11.1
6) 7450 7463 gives 10.9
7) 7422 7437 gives 11.1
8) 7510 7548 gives 10.4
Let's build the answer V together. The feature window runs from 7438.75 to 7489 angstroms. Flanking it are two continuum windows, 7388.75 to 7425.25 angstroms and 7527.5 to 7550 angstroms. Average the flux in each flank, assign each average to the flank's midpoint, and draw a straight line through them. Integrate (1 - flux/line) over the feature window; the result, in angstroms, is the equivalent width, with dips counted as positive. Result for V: -0.7 angstroms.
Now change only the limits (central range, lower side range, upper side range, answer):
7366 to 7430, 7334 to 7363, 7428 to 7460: 0.08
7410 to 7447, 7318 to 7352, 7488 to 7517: 0.79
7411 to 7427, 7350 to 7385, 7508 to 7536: 0.97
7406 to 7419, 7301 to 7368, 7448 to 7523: 1.59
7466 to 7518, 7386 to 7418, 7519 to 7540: -0.68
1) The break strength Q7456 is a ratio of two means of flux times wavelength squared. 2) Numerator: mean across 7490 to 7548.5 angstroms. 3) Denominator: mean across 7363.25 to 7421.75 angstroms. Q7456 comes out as 1.00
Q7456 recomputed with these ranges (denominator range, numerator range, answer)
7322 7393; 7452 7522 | 1.02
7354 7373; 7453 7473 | 1.07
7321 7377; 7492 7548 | 1.03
